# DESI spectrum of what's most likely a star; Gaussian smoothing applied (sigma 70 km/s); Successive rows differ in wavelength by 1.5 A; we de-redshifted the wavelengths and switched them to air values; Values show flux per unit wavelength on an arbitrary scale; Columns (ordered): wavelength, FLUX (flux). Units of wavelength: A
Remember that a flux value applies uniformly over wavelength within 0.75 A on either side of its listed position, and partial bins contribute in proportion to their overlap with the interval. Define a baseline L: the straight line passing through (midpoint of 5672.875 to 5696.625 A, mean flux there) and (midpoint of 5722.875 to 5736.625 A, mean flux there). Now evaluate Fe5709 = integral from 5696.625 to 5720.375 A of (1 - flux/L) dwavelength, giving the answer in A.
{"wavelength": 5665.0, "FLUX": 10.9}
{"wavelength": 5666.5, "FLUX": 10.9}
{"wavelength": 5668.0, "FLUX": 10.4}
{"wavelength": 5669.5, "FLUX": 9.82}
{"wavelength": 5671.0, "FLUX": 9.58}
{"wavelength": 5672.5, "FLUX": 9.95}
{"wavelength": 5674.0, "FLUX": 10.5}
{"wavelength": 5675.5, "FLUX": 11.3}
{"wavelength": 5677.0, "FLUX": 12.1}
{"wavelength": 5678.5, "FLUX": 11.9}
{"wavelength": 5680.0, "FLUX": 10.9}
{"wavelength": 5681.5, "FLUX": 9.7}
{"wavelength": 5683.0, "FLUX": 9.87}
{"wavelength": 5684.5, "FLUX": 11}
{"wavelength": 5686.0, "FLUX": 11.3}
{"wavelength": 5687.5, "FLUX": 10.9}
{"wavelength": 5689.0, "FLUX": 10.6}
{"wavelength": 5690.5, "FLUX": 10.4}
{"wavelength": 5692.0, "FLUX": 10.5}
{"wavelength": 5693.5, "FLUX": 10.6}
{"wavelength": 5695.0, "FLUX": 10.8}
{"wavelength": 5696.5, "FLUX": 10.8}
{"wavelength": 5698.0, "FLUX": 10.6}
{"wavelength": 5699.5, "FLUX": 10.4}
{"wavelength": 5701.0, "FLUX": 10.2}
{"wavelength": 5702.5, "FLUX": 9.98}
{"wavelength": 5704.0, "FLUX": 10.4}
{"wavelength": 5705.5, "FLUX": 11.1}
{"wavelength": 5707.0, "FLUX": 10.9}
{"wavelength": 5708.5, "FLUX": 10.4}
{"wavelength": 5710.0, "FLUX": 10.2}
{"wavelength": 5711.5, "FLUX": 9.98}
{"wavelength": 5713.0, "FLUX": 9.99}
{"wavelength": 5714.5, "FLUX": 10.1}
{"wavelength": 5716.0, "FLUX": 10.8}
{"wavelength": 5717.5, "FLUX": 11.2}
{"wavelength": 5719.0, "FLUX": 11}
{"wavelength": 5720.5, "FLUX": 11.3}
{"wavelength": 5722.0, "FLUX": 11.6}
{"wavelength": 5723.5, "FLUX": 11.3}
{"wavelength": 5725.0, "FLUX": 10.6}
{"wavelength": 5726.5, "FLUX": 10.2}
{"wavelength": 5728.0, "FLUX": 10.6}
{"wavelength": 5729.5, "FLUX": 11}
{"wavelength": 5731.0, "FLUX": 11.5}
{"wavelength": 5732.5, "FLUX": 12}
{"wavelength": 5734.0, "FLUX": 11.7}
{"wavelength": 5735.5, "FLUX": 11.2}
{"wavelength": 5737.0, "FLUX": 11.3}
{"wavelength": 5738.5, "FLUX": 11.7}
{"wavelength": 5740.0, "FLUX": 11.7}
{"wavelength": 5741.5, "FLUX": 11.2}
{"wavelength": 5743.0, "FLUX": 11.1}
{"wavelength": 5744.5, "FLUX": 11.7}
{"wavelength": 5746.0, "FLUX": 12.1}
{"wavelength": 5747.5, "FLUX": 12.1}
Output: 1.0 A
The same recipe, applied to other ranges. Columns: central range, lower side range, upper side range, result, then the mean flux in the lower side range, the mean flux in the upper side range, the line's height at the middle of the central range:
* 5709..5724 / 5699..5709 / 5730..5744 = 0.2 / 10.5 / 11.5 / 10.9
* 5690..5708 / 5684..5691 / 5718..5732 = 0.6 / 10.8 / 11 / 10.9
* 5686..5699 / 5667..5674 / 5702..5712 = -0.5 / 10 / 10.4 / 10.3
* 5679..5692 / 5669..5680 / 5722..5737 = 0.3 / 10.8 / 11.2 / 10.8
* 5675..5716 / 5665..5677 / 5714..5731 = 0.3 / 10.5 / 10.9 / 10.7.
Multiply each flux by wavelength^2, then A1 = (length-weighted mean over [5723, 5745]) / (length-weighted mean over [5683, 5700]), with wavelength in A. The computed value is 1.07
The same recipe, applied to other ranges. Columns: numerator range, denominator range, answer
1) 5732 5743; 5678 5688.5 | 1.09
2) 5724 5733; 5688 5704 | 1.06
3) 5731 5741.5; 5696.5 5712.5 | 1.12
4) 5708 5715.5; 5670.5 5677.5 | 0.96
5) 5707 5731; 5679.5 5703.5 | 1.03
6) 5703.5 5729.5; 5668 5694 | 1.02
